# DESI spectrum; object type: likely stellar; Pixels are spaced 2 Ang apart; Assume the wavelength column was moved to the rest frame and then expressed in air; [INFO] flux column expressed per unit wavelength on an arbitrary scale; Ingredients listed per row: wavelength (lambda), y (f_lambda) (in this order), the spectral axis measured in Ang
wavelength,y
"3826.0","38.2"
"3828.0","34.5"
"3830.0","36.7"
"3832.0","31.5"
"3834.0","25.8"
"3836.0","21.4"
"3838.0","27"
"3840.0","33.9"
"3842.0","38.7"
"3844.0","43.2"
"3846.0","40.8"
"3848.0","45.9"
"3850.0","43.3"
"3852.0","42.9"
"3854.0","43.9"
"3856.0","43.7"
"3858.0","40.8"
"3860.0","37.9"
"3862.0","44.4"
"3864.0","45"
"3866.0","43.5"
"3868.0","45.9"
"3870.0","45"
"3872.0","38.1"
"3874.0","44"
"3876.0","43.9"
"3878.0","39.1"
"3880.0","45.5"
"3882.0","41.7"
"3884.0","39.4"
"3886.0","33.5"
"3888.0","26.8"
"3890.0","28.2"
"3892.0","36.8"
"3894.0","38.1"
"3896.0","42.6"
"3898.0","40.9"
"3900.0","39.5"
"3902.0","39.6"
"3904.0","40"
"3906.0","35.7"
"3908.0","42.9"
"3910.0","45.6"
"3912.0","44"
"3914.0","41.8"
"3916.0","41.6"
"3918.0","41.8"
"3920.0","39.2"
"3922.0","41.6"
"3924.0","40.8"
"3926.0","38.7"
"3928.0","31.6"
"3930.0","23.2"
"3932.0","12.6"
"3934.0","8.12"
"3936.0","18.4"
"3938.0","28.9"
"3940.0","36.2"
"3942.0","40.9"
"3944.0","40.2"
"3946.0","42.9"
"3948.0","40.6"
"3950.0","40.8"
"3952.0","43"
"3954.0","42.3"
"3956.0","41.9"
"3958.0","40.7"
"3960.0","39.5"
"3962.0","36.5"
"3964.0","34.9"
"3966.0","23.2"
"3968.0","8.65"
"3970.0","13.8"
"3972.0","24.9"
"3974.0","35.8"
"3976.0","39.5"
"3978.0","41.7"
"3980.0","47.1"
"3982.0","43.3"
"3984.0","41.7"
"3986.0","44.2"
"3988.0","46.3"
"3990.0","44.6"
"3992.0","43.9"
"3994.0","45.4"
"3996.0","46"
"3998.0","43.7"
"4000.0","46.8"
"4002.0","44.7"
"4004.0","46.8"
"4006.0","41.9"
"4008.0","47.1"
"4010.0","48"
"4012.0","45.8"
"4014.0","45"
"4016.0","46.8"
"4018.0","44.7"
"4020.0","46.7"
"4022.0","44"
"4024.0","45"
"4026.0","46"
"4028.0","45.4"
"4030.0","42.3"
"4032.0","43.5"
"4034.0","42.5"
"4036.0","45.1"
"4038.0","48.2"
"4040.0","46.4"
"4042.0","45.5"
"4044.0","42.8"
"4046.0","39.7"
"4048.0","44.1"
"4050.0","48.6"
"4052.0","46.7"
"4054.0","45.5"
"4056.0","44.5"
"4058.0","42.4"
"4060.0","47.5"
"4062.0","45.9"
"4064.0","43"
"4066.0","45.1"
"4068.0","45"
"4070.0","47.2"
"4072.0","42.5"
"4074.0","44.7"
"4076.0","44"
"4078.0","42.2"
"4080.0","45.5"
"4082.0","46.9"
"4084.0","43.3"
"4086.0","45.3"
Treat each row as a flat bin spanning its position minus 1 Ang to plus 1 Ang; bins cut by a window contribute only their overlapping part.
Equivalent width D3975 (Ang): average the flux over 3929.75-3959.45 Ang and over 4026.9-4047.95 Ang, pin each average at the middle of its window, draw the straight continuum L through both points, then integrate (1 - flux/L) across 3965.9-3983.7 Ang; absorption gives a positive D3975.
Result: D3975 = 2.7 Ang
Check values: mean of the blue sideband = 33.7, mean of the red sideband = 44.1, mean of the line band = 31.7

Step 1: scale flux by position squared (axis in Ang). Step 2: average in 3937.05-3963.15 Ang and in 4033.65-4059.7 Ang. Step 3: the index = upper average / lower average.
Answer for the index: 1.19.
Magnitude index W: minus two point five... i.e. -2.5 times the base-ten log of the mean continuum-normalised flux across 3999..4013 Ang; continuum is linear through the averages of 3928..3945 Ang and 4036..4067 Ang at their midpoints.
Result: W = -0.21 mag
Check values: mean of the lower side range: 26.4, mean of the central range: 45.9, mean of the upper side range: 45.1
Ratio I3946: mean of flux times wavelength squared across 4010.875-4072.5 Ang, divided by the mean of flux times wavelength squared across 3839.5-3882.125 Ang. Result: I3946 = 1.16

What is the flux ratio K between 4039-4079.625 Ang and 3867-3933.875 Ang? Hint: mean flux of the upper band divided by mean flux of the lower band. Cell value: 1.2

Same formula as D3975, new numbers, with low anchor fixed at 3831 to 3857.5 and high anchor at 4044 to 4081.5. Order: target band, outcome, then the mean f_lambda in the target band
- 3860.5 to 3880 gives -2.64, 43.2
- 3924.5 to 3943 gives 6.13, 26.9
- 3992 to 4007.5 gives -0.93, 45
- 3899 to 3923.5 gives -1.03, 41.1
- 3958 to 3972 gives 4.82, 27.1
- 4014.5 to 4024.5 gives -0.53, 45.4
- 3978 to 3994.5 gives -0.92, 44.4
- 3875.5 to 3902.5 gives 0.38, 38.1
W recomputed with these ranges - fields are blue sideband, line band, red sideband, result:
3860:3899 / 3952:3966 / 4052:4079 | 0.10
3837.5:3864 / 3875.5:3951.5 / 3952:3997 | 0.07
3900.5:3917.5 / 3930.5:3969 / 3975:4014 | 0.30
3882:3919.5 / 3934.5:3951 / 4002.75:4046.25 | 0.16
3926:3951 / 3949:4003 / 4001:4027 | -0.02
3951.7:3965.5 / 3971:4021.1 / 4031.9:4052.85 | -0.05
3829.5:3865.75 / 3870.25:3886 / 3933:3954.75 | -0.12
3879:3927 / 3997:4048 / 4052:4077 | -0.04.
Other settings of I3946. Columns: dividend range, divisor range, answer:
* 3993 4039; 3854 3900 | 1.21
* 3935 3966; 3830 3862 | 1.05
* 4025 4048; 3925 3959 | 1.38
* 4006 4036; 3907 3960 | 1.29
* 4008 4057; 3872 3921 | 1.22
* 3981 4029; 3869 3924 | 1.20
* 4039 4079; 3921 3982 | 1.41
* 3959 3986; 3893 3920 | 0.85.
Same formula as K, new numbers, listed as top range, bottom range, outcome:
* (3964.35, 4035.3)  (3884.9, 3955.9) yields 1.14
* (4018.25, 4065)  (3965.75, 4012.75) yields 1.12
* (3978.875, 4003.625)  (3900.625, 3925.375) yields 1.09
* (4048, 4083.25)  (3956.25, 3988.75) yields 1.28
